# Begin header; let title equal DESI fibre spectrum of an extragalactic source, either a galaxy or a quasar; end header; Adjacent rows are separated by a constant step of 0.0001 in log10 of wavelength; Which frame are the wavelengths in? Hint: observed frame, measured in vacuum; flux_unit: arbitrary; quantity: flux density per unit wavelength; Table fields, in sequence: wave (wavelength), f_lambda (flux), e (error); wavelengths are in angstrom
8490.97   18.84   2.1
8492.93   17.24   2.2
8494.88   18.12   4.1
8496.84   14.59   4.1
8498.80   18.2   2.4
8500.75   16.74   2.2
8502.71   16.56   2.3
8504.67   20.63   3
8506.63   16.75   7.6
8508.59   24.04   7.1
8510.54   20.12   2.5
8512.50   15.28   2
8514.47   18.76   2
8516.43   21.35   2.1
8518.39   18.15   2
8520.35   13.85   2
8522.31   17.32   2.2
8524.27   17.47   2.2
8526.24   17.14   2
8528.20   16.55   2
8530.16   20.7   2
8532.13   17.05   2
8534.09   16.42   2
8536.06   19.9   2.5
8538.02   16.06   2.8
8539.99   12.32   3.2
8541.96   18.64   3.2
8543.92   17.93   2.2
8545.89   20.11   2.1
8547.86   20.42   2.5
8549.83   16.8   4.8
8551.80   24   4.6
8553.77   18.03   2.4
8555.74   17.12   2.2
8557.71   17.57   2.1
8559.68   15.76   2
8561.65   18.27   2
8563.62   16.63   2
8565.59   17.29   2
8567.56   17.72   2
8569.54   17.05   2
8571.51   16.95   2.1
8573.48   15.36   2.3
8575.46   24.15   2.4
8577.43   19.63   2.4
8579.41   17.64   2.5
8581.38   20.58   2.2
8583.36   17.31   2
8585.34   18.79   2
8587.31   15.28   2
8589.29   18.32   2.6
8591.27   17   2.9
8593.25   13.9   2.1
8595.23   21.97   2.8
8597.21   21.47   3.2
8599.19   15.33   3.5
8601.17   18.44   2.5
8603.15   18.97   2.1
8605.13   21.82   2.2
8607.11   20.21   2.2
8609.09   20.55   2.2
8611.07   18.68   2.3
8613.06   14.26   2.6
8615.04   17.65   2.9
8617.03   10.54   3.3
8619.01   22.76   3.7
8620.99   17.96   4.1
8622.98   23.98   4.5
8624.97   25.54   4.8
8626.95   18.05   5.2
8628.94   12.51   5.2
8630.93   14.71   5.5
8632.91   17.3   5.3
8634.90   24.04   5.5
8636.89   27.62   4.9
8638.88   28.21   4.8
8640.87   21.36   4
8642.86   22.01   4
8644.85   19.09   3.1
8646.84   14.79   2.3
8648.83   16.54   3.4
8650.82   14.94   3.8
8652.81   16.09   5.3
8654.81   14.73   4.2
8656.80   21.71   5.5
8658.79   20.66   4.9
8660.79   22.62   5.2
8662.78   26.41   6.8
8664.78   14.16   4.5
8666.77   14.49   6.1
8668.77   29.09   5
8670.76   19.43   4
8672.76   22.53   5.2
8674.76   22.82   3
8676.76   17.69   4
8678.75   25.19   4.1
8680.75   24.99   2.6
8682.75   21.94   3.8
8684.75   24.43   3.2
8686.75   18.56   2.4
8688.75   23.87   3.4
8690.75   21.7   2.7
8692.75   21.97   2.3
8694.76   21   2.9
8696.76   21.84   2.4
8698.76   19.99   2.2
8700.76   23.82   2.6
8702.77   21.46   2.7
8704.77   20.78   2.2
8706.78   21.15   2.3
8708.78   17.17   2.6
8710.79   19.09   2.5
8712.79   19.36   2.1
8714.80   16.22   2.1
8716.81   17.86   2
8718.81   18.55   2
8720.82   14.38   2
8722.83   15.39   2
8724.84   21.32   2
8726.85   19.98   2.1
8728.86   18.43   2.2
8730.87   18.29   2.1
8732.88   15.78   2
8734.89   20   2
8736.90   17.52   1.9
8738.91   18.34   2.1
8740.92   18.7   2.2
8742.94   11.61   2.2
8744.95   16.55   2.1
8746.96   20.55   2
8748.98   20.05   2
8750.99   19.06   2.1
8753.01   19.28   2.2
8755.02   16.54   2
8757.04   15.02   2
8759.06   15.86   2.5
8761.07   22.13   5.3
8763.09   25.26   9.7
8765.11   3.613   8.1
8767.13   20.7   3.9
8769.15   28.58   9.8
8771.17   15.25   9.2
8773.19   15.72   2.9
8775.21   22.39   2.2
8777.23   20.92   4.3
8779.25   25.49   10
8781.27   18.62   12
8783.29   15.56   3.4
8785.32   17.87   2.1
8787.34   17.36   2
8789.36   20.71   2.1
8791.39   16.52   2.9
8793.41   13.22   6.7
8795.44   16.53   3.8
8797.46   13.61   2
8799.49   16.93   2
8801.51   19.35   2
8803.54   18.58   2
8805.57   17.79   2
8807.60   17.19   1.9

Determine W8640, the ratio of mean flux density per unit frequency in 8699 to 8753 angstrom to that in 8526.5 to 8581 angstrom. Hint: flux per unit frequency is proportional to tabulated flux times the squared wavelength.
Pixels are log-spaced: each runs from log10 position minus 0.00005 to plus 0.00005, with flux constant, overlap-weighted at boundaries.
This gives 1.1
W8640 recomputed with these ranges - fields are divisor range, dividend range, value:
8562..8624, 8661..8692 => 1.22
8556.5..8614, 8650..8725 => 1.14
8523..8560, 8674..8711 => 1.25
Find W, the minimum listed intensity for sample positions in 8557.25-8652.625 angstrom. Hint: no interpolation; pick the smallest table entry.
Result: 10.54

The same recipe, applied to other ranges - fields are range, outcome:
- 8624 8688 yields 12.51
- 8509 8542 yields 12.32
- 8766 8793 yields 15.25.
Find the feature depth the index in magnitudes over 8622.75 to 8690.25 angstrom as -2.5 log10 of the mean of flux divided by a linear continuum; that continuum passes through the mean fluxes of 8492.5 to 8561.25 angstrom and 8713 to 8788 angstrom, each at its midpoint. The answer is -0.140 mag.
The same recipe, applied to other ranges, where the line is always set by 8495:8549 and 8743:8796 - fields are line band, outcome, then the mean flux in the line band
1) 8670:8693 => -0.214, 22.1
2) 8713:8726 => 0.049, 17.4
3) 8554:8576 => 0.028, 17.5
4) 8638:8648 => -0.158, 20.9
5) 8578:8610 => -0.035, 18.6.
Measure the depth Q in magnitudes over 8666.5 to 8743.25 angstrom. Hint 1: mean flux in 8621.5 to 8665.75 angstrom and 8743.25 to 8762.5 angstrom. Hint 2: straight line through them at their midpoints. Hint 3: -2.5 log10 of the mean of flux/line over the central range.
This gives -0.06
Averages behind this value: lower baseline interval 19.8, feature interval 20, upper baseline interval 18.2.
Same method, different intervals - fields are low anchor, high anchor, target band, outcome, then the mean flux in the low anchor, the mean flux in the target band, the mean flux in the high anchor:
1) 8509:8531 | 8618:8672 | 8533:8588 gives 0.04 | 18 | 18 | 20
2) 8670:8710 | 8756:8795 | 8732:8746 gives 0.17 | 21.6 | 17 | 18.4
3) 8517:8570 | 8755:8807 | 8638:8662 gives -0.09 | 17.7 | 19.4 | 18.1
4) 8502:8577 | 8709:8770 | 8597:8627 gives -0.06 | 18.1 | 19.1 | 18.1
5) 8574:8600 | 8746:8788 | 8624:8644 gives -0.14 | 18.5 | 21.1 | 18.9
